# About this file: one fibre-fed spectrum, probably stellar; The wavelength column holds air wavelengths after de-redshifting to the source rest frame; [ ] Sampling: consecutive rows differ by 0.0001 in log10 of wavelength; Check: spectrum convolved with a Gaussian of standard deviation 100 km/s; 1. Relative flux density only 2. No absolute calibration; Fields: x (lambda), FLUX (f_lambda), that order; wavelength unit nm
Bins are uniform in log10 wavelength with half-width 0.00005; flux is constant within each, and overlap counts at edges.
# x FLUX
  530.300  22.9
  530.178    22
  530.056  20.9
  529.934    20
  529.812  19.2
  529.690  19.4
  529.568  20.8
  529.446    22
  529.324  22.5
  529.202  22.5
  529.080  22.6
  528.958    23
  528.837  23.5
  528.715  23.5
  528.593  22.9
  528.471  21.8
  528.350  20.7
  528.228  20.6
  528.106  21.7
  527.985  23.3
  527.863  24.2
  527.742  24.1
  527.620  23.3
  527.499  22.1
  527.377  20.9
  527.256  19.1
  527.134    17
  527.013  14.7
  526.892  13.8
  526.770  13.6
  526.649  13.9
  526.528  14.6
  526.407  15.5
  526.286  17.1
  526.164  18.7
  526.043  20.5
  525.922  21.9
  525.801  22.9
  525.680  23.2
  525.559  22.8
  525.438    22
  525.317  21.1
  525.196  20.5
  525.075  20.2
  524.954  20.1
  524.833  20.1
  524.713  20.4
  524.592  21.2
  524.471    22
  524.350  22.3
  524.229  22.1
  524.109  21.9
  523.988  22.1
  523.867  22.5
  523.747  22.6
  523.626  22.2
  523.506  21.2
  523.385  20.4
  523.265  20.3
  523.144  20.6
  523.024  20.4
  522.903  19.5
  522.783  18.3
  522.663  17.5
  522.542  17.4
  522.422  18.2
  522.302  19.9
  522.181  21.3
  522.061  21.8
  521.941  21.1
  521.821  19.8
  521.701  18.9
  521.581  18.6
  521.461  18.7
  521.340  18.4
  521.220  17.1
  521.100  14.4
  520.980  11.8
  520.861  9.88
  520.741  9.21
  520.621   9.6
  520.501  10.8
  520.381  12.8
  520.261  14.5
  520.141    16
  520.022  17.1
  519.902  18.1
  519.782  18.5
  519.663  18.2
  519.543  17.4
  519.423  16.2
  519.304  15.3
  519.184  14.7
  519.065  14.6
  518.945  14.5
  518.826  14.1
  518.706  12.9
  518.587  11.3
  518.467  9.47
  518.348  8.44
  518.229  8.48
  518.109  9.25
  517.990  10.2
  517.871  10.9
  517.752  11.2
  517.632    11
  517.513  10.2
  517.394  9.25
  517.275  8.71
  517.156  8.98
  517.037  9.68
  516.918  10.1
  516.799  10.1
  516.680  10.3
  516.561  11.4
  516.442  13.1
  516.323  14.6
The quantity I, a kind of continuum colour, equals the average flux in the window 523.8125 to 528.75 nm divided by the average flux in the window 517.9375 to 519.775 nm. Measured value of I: 1.5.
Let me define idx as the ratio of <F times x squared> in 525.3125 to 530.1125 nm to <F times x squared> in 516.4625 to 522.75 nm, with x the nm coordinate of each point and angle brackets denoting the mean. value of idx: 1.5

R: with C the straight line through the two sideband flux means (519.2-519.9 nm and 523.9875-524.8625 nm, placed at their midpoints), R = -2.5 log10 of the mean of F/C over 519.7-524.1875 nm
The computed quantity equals 0.08 mag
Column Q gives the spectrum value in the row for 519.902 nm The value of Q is 18.1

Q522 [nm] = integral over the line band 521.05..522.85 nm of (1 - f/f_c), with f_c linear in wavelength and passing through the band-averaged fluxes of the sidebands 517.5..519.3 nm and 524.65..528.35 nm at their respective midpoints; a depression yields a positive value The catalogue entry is -0.428 nm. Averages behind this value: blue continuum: 11.6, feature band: 18.8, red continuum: 19.8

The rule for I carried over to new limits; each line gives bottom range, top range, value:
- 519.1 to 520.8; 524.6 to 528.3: 1.33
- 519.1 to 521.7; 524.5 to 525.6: 1.38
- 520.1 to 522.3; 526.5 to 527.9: 1.16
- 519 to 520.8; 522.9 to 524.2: 1.44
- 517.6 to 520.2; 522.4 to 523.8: 1.47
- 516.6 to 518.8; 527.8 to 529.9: 2.18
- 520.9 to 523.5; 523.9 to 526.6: 1.10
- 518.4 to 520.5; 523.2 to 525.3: 1.43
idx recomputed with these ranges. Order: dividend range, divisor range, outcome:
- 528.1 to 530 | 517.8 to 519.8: 1.72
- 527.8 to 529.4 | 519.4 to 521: 1.63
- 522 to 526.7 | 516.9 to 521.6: 1.59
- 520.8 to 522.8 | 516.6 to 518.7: 1.82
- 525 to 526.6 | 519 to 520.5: 1.29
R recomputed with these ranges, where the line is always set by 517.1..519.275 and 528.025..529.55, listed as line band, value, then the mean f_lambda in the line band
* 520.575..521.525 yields 0.03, 13.7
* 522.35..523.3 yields -0.19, 19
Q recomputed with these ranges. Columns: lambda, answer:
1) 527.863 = 24.2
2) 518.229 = 8.48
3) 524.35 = 22.3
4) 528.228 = 20.6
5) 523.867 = 22.5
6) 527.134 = 17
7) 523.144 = 20.6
